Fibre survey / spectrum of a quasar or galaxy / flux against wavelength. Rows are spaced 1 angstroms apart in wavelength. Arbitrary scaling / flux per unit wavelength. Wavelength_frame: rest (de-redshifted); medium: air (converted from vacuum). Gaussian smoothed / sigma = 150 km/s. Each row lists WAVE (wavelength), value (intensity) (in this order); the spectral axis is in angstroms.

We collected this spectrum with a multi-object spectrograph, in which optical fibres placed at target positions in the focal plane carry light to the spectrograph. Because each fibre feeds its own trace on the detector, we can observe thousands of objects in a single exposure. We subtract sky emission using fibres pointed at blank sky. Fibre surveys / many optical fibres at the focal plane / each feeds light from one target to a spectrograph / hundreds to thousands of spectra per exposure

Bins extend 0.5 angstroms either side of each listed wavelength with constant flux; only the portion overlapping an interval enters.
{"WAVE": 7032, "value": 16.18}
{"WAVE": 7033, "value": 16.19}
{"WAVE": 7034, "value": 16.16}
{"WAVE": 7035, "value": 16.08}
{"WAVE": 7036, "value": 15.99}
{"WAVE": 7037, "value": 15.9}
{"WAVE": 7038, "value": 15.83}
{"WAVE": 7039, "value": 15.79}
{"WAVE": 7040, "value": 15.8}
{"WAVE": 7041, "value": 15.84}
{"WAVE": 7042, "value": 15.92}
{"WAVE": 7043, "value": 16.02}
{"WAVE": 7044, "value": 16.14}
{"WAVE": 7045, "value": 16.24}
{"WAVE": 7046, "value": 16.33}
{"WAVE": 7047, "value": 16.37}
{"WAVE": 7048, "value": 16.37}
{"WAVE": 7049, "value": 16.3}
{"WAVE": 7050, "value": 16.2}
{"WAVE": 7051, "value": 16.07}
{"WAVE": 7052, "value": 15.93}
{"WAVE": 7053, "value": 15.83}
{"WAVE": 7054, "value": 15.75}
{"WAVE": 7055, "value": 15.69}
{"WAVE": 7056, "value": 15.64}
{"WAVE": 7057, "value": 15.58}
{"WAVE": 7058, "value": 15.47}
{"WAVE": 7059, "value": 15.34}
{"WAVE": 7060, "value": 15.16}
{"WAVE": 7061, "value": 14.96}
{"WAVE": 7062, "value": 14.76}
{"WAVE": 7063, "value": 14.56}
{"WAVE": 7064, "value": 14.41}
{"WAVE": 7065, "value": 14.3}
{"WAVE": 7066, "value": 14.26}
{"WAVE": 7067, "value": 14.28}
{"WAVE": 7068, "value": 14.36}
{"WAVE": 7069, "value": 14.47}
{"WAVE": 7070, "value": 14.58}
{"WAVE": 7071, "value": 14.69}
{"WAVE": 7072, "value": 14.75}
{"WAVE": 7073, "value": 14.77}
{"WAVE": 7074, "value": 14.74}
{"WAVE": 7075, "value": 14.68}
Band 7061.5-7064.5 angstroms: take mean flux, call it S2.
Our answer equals 14.6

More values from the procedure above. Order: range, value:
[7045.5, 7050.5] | 16.3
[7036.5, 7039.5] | 15.8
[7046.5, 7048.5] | 16.4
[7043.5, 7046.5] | 16.2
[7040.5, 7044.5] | 16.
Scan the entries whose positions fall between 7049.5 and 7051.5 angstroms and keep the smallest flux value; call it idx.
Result 16.07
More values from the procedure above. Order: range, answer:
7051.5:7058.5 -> 15.47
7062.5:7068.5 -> 14.26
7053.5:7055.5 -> 15.69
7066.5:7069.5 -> 14.28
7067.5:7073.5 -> 14.36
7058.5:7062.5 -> 14.76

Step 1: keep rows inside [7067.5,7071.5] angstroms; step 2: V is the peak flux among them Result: 14.69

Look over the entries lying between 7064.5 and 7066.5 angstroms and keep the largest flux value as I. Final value 14.3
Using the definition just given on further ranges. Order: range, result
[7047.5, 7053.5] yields 16.37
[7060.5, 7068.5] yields 14.96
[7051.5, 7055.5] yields 15.93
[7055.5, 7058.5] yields 15.64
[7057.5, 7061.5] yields 15.47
